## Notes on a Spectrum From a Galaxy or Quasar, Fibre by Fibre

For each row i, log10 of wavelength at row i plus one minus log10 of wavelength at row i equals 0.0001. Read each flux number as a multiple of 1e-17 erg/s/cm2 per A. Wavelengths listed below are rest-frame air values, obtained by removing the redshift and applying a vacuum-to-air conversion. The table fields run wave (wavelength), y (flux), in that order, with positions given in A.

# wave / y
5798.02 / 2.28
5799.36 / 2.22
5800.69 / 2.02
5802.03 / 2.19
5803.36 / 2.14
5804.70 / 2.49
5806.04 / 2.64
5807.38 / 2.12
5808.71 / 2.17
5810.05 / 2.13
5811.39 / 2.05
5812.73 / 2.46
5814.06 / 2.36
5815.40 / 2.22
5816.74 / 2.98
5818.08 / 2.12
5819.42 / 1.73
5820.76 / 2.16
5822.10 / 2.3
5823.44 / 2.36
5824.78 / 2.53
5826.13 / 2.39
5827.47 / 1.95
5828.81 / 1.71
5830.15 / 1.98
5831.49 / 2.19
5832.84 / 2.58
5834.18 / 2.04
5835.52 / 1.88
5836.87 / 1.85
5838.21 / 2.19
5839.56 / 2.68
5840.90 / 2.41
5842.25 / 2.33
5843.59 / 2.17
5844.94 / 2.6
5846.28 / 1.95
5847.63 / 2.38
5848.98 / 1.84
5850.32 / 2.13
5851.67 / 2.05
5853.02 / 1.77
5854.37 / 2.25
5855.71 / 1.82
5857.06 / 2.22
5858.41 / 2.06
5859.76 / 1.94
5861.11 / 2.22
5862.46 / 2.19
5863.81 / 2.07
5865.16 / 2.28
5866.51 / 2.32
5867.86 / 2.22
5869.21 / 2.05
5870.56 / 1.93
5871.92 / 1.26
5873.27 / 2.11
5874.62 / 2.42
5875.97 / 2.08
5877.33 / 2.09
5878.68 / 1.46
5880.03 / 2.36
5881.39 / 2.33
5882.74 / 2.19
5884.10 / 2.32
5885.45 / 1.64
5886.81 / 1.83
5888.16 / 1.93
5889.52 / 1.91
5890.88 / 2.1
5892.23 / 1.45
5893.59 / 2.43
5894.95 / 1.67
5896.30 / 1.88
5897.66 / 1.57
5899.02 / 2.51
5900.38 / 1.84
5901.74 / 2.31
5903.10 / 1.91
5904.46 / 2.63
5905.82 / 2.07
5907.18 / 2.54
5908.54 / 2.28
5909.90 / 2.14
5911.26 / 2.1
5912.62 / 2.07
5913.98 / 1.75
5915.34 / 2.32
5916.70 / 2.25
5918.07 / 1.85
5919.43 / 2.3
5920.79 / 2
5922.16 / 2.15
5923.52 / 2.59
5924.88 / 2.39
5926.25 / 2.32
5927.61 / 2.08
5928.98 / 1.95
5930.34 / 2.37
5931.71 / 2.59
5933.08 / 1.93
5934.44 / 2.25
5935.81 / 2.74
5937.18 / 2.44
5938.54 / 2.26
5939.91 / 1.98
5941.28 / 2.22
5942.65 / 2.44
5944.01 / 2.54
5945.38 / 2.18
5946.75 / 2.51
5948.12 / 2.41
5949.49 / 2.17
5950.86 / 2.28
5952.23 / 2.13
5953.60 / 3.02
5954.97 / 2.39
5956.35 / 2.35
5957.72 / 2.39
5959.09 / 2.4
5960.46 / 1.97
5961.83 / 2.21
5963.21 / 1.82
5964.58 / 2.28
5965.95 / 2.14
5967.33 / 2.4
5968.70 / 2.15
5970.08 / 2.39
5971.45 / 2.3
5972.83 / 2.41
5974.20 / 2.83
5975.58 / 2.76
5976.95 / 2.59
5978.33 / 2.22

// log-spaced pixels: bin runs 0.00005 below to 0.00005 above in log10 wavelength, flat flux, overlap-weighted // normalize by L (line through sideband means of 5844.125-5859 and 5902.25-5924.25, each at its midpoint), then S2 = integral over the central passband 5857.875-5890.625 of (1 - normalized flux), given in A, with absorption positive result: 1.2 A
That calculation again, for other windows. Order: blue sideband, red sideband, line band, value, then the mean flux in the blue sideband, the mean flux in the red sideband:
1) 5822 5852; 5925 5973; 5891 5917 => 1.9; 2.19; 2.3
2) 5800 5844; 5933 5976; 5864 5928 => 5.6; 2.23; 2.34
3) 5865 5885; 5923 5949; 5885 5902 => 1.9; 2.09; 2.32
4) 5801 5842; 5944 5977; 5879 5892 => 1.5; 2.23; 2.35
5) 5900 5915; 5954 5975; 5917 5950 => -0.7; 2.16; 2.31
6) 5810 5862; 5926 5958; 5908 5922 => 1.1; 2.18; 2.33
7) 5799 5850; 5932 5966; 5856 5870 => 0.6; 2.22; 2.3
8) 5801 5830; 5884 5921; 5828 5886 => 1.2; 2.24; 2.05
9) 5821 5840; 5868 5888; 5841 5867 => -0.6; 2.18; 2.01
